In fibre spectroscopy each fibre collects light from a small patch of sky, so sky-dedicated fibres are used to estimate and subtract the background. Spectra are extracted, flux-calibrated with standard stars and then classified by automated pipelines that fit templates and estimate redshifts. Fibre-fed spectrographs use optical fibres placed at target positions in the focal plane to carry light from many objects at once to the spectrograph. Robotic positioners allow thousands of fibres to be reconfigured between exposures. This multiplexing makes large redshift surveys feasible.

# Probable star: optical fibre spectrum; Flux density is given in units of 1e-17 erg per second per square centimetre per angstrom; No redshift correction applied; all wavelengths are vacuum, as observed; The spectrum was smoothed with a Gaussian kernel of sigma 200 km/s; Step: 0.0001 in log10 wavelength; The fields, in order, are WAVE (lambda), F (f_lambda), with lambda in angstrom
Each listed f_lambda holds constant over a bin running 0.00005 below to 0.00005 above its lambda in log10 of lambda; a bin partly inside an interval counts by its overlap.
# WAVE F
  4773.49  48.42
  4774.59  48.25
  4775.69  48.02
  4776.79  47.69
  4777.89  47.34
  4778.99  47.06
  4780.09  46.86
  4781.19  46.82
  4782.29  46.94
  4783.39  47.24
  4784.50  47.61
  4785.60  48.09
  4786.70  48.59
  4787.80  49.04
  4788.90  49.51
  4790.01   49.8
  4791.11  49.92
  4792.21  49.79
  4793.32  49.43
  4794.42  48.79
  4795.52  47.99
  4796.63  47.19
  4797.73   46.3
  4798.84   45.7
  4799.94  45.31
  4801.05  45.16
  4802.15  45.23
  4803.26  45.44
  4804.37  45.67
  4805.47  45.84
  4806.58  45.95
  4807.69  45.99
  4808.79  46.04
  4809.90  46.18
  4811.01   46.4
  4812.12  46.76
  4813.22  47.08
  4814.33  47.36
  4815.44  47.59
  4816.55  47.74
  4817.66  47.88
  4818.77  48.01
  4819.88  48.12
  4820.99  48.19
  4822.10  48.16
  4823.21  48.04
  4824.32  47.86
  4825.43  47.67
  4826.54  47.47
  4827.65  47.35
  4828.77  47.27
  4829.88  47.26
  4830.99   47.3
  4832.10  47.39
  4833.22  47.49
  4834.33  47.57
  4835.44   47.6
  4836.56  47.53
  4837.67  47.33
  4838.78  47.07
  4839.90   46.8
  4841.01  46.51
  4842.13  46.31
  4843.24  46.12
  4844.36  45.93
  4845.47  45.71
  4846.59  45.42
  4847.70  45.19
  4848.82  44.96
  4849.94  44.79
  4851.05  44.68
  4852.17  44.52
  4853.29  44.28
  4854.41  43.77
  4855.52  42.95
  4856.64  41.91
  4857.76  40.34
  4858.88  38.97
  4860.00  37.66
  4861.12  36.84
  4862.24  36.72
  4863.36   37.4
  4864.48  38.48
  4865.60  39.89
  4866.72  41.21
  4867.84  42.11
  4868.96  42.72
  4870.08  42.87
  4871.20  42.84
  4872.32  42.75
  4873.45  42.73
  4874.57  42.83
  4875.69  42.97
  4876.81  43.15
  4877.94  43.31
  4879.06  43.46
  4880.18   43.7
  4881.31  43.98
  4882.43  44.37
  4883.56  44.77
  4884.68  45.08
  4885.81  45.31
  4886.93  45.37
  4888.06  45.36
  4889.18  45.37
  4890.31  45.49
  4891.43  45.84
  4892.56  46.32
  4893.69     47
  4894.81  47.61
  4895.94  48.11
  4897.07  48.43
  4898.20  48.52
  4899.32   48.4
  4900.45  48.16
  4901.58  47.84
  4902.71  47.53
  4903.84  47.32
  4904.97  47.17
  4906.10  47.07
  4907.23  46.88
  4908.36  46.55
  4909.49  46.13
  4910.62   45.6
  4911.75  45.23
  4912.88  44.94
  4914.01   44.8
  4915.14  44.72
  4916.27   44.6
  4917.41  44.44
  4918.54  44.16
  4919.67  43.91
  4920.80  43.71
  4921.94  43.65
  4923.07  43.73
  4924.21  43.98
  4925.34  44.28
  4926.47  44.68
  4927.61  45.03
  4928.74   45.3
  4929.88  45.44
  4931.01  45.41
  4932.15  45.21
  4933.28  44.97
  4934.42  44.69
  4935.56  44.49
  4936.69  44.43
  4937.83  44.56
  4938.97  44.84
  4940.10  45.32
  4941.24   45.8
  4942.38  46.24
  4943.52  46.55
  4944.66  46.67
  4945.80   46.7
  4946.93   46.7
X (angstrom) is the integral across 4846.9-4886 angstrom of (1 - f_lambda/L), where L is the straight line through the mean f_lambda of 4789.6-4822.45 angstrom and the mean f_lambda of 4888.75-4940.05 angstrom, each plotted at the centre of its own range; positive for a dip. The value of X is 3.34 angstrom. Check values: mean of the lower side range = 47.2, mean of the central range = 42.4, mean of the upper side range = 45.7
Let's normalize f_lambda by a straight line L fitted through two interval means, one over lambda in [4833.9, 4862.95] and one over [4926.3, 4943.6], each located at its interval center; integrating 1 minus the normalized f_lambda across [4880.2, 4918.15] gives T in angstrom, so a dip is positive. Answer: -1.23 angstrom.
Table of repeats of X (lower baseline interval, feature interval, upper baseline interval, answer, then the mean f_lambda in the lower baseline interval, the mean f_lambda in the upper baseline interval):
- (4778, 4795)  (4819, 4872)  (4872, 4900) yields 2.2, 48.4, 45.2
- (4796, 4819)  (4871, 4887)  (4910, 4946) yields 0.6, 46.4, 44.9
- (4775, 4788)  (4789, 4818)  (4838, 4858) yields -0.2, 47.6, 45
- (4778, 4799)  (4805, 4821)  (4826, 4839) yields 0.2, 48.1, 47.4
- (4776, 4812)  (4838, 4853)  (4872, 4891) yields -0.1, 47.2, 44.1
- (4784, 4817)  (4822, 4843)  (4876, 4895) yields -0.4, 47.3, 45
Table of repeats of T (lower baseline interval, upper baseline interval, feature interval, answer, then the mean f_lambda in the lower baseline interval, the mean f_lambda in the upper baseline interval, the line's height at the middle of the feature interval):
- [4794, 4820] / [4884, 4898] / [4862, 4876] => 1.55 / 46.6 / 46.3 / 46.4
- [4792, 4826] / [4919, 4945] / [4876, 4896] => 0.26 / 47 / 44.9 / 45.7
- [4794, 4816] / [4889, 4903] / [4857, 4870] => 2.08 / 46.4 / 47.3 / 47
